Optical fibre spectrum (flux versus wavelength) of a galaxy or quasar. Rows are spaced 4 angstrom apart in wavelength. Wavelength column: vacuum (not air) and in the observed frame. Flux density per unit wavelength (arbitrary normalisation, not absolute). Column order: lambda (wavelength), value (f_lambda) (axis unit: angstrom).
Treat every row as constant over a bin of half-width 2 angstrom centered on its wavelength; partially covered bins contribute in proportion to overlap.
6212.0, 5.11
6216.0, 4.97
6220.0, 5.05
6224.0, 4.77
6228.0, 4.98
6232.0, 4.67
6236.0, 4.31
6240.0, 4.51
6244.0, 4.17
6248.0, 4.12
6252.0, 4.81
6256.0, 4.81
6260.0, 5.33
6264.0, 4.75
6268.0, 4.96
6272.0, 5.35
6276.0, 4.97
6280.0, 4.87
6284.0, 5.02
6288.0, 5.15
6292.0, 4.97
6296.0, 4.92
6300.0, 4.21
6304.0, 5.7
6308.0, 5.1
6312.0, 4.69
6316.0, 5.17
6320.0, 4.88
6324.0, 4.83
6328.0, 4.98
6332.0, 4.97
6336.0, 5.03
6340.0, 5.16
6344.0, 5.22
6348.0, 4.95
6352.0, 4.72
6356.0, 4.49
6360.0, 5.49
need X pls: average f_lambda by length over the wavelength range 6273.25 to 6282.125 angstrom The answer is 4.96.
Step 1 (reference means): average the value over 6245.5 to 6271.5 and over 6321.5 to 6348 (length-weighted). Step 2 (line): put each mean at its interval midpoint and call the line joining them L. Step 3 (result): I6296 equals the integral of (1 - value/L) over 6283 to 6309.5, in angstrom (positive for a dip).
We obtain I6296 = -0.5 angstrom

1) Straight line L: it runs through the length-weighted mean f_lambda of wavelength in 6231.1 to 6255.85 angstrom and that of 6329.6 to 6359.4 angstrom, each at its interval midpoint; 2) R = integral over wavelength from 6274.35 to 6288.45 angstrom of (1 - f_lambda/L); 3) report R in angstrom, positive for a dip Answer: -1.0 angstrom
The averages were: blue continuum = 4.45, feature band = 4.99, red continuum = 4.96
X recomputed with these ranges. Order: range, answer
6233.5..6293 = 4.8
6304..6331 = 5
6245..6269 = 4.76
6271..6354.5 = 4.99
